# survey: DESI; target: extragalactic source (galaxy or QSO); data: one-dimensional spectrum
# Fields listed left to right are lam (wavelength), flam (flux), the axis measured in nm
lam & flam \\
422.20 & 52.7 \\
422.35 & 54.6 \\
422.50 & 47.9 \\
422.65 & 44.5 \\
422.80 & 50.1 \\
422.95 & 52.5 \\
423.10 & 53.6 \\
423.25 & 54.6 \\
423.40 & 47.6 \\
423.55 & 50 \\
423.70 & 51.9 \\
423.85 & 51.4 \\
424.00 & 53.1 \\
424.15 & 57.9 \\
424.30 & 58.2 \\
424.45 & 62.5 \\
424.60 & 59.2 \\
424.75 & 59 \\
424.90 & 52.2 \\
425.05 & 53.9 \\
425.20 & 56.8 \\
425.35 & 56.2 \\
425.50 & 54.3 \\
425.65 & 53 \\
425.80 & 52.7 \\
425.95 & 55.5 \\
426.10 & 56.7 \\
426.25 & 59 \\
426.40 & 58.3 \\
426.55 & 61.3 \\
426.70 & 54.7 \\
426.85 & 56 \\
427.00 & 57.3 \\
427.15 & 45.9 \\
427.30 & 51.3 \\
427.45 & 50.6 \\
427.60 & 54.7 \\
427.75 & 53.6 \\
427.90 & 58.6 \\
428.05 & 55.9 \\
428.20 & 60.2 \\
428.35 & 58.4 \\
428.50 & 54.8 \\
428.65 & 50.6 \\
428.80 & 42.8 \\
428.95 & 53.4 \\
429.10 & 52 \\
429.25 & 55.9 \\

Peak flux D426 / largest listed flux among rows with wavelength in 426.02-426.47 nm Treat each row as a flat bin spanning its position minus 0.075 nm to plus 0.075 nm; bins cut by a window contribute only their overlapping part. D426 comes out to 59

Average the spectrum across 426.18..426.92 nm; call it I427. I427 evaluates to 57.9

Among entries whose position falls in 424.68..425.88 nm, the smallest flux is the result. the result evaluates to 52.2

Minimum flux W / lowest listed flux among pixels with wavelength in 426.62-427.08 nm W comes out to 54.7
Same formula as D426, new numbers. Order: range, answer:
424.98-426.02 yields 56.8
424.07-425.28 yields 62.5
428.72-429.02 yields 53.4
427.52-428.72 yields 60.2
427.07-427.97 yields 58.6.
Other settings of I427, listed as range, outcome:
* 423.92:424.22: 55.4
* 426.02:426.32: 57.8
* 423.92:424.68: 58.1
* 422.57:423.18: 50.2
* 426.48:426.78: 57.9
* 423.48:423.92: 51.1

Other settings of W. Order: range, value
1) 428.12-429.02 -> 42.8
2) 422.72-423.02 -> 50.1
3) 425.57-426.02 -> 52.7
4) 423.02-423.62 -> 47.6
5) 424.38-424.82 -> 59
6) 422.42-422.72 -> 44.5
